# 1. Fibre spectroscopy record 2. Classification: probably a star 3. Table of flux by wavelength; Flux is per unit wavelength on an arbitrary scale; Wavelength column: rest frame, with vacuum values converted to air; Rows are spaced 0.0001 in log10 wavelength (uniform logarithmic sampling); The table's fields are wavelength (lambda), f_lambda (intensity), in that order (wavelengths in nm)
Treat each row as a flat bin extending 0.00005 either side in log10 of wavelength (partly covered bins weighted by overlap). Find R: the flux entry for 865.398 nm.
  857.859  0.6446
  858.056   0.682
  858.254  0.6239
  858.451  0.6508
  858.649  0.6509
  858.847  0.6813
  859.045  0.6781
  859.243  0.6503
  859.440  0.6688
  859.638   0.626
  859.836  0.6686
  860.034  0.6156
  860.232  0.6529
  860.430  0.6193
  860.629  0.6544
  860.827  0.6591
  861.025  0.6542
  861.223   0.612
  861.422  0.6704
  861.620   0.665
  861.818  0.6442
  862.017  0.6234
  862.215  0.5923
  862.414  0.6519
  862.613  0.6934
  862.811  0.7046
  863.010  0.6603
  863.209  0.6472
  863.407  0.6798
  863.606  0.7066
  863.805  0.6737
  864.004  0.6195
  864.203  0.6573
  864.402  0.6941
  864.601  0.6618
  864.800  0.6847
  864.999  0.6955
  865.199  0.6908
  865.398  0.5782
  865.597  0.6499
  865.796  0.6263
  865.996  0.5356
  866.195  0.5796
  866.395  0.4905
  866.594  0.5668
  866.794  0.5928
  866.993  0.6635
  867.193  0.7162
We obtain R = 0.5782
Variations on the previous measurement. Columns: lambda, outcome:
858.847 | 0.6813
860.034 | 0.6156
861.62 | 0.665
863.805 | 0.6737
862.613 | 0.6934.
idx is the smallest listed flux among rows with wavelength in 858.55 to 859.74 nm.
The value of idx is 0.626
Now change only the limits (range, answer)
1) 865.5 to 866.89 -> 0.4905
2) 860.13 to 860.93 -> 0.6193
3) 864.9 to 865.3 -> 0.6908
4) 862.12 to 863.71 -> 0.5923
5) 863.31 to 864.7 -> 0.6195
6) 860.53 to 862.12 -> 0.612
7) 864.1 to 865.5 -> 0.5782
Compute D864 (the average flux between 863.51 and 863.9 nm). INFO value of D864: 0.69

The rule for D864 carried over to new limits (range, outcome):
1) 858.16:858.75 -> 0.642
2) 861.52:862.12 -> 0.645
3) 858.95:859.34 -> 0.664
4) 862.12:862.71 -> 0.645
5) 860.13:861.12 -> 0.648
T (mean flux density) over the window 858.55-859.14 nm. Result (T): 0.669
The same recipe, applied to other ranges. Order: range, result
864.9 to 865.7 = 0.653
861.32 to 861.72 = 0.668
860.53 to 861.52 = 0.65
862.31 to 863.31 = 0.671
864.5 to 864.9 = 0.674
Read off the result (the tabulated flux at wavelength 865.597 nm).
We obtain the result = 0.6499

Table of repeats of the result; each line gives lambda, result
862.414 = 0.6519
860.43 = 0.6193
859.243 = 0.6503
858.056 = 0.682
